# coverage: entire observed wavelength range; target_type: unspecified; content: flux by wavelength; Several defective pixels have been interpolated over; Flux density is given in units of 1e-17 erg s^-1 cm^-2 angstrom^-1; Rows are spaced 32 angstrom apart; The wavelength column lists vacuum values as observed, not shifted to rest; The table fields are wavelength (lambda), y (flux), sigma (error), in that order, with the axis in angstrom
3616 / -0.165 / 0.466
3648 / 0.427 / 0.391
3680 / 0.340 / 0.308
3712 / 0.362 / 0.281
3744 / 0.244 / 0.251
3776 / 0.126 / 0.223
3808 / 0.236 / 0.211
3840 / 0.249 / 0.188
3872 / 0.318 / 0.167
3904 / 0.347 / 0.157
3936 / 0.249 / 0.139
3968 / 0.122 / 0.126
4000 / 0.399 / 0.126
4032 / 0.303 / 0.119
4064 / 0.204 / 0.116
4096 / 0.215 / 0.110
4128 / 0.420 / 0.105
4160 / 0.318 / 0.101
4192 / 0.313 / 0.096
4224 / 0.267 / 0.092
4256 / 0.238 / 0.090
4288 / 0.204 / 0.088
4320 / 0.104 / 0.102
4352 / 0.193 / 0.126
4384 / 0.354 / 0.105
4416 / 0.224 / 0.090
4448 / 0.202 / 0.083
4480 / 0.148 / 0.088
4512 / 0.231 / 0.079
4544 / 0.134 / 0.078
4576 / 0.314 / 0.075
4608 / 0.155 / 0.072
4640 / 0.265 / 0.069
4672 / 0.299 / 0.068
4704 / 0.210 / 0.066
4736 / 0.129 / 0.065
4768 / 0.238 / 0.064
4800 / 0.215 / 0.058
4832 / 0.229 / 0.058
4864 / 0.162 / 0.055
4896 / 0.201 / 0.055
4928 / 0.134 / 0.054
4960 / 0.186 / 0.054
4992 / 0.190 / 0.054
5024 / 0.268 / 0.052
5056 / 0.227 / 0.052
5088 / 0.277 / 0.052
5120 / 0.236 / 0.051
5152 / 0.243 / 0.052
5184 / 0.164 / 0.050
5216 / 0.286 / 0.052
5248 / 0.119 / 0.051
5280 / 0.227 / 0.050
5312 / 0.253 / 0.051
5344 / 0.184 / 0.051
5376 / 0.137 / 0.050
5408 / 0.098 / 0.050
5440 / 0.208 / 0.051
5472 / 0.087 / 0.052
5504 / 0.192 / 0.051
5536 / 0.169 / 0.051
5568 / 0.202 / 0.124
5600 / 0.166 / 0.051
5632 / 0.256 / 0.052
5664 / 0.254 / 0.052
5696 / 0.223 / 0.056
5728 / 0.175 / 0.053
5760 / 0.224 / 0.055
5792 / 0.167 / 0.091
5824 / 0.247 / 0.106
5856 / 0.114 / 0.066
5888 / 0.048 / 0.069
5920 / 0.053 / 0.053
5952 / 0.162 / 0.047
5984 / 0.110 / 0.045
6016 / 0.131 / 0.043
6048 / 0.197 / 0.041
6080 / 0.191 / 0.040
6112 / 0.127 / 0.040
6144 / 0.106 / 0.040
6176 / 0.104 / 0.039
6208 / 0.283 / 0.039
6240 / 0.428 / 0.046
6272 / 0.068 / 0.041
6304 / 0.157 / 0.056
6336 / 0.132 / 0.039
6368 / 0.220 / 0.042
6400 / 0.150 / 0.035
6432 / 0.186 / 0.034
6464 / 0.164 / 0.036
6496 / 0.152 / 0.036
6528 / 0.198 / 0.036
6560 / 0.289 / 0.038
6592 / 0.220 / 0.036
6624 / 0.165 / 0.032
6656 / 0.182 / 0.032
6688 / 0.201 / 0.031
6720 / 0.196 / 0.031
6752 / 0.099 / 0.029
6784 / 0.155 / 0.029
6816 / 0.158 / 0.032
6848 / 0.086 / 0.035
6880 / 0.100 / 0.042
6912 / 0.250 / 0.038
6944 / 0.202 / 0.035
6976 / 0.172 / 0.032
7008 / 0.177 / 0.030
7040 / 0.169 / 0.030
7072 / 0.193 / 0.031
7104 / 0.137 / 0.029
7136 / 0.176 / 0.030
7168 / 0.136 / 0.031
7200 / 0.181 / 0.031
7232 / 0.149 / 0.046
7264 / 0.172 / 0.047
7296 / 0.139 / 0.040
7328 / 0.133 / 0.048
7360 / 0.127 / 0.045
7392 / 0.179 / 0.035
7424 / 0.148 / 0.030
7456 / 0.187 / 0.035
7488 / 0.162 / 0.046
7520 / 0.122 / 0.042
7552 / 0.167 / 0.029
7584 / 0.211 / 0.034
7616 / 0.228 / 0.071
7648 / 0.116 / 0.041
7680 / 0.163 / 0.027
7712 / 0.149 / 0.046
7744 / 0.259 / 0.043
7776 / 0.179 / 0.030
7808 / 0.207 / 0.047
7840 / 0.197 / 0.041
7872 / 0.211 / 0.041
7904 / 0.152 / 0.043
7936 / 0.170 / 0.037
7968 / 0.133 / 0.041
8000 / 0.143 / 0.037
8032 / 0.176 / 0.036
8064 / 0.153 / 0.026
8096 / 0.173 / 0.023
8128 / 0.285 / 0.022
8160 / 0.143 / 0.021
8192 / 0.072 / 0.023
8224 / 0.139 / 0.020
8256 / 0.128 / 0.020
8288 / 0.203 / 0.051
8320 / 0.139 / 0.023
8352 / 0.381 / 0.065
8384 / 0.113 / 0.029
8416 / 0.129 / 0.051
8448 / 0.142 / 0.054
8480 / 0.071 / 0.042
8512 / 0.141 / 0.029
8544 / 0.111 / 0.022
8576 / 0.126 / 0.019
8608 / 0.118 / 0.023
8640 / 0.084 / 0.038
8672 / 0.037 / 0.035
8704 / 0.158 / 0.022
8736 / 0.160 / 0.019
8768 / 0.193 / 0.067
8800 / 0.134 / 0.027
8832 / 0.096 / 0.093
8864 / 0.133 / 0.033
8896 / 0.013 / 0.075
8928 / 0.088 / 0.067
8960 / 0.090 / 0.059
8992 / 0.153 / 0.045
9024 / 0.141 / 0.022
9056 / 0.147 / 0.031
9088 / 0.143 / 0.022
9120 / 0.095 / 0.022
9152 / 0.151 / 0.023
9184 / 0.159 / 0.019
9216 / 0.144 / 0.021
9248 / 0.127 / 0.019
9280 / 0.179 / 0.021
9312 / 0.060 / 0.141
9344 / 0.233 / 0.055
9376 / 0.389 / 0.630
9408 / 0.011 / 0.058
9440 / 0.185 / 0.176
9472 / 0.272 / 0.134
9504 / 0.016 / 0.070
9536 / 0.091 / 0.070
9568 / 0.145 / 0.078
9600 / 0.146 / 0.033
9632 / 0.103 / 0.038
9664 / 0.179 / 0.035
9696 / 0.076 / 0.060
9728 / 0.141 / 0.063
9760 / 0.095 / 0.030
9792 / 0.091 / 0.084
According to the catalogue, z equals 0.669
